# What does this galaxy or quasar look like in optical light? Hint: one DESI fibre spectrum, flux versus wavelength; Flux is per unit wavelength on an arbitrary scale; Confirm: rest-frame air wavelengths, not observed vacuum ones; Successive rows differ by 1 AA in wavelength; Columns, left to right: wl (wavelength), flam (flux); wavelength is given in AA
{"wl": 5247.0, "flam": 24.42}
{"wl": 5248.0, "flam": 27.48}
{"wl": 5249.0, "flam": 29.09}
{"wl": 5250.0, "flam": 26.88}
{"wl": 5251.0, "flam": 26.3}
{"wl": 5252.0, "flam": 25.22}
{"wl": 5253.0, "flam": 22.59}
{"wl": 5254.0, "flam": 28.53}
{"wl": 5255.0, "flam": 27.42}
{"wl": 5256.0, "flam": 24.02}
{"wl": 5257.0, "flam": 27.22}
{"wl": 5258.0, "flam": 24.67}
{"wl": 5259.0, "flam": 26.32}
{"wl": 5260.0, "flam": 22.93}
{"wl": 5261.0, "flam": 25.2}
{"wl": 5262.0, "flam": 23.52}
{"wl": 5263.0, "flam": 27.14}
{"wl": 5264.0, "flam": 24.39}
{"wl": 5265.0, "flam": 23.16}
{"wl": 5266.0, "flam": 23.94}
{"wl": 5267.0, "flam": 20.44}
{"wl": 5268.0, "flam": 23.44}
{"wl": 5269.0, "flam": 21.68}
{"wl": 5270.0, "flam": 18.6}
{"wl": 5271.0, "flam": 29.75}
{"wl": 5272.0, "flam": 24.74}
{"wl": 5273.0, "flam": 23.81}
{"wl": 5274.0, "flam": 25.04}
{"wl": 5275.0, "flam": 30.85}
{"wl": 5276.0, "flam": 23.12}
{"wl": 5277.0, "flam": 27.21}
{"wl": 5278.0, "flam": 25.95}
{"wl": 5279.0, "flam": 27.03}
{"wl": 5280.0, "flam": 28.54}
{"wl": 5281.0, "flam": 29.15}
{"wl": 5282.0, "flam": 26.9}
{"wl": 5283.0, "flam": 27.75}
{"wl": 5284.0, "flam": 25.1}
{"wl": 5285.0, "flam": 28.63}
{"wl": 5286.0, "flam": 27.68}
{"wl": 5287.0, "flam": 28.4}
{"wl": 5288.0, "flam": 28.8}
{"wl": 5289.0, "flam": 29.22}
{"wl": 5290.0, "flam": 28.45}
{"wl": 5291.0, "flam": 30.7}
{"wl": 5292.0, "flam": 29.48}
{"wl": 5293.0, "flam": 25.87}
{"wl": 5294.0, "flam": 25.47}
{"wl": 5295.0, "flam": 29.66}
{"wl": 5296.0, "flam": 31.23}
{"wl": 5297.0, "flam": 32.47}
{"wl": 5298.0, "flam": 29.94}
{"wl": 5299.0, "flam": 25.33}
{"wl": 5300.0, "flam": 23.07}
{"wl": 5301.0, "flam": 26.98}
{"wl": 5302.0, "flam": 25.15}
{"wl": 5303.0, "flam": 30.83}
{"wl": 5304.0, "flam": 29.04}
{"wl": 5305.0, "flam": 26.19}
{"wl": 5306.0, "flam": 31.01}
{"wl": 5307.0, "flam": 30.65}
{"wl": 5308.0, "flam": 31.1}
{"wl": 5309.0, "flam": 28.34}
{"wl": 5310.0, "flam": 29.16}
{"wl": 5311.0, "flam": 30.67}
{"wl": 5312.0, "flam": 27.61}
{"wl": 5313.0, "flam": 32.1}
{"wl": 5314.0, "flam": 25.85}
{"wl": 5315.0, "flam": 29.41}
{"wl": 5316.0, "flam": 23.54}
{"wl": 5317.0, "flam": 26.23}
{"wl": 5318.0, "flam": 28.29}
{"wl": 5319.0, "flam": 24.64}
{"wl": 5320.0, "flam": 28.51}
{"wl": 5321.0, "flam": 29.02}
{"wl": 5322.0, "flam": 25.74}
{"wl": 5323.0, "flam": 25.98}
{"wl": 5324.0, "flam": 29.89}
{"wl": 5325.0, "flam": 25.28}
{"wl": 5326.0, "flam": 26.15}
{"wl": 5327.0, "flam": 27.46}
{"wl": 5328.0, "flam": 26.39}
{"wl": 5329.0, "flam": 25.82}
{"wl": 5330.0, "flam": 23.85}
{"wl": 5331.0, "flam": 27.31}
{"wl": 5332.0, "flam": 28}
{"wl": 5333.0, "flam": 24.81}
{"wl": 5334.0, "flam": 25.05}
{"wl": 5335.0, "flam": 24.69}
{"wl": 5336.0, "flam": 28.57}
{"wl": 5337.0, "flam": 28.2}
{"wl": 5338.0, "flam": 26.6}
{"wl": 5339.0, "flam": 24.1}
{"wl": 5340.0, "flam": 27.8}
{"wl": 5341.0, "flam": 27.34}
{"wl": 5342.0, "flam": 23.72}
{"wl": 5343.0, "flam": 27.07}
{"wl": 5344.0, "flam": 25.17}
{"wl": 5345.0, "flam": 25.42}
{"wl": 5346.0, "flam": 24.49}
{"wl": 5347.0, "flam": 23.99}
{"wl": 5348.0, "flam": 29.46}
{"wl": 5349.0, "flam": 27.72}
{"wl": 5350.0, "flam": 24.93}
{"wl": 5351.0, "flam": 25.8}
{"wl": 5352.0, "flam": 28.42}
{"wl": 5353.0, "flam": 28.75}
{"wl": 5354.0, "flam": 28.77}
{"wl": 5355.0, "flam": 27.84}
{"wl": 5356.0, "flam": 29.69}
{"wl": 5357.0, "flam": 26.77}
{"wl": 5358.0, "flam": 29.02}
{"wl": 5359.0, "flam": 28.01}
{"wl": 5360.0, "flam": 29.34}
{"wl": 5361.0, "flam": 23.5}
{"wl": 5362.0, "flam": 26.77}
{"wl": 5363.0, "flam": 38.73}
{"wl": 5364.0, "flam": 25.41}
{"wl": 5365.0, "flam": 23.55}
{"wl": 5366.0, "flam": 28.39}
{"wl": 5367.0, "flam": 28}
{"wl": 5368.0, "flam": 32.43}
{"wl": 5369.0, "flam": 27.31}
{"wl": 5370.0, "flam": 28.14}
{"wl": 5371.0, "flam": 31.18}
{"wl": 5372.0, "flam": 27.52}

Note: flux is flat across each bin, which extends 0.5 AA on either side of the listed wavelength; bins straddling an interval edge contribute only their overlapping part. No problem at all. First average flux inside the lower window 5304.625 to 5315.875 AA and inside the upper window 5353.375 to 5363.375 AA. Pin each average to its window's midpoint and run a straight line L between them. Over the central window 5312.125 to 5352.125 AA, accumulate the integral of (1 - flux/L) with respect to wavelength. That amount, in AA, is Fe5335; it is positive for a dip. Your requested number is 3.3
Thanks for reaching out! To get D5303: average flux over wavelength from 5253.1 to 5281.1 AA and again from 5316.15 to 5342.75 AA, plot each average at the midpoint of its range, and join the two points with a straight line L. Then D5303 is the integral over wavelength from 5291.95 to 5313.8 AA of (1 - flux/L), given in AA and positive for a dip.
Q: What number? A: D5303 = -2.28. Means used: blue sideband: 25.2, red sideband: 26.5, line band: 28.6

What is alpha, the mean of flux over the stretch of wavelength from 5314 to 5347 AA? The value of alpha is 26.3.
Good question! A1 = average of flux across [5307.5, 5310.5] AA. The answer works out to 29.5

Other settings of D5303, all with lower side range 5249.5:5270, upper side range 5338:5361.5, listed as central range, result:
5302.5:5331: -2.0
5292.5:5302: -0.8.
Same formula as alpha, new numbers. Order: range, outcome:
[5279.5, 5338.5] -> 27.7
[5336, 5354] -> 26.5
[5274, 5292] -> 27.8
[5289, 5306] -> 28.2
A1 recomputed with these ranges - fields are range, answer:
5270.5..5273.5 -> 26.1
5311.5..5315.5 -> 28.7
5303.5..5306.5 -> 28.7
